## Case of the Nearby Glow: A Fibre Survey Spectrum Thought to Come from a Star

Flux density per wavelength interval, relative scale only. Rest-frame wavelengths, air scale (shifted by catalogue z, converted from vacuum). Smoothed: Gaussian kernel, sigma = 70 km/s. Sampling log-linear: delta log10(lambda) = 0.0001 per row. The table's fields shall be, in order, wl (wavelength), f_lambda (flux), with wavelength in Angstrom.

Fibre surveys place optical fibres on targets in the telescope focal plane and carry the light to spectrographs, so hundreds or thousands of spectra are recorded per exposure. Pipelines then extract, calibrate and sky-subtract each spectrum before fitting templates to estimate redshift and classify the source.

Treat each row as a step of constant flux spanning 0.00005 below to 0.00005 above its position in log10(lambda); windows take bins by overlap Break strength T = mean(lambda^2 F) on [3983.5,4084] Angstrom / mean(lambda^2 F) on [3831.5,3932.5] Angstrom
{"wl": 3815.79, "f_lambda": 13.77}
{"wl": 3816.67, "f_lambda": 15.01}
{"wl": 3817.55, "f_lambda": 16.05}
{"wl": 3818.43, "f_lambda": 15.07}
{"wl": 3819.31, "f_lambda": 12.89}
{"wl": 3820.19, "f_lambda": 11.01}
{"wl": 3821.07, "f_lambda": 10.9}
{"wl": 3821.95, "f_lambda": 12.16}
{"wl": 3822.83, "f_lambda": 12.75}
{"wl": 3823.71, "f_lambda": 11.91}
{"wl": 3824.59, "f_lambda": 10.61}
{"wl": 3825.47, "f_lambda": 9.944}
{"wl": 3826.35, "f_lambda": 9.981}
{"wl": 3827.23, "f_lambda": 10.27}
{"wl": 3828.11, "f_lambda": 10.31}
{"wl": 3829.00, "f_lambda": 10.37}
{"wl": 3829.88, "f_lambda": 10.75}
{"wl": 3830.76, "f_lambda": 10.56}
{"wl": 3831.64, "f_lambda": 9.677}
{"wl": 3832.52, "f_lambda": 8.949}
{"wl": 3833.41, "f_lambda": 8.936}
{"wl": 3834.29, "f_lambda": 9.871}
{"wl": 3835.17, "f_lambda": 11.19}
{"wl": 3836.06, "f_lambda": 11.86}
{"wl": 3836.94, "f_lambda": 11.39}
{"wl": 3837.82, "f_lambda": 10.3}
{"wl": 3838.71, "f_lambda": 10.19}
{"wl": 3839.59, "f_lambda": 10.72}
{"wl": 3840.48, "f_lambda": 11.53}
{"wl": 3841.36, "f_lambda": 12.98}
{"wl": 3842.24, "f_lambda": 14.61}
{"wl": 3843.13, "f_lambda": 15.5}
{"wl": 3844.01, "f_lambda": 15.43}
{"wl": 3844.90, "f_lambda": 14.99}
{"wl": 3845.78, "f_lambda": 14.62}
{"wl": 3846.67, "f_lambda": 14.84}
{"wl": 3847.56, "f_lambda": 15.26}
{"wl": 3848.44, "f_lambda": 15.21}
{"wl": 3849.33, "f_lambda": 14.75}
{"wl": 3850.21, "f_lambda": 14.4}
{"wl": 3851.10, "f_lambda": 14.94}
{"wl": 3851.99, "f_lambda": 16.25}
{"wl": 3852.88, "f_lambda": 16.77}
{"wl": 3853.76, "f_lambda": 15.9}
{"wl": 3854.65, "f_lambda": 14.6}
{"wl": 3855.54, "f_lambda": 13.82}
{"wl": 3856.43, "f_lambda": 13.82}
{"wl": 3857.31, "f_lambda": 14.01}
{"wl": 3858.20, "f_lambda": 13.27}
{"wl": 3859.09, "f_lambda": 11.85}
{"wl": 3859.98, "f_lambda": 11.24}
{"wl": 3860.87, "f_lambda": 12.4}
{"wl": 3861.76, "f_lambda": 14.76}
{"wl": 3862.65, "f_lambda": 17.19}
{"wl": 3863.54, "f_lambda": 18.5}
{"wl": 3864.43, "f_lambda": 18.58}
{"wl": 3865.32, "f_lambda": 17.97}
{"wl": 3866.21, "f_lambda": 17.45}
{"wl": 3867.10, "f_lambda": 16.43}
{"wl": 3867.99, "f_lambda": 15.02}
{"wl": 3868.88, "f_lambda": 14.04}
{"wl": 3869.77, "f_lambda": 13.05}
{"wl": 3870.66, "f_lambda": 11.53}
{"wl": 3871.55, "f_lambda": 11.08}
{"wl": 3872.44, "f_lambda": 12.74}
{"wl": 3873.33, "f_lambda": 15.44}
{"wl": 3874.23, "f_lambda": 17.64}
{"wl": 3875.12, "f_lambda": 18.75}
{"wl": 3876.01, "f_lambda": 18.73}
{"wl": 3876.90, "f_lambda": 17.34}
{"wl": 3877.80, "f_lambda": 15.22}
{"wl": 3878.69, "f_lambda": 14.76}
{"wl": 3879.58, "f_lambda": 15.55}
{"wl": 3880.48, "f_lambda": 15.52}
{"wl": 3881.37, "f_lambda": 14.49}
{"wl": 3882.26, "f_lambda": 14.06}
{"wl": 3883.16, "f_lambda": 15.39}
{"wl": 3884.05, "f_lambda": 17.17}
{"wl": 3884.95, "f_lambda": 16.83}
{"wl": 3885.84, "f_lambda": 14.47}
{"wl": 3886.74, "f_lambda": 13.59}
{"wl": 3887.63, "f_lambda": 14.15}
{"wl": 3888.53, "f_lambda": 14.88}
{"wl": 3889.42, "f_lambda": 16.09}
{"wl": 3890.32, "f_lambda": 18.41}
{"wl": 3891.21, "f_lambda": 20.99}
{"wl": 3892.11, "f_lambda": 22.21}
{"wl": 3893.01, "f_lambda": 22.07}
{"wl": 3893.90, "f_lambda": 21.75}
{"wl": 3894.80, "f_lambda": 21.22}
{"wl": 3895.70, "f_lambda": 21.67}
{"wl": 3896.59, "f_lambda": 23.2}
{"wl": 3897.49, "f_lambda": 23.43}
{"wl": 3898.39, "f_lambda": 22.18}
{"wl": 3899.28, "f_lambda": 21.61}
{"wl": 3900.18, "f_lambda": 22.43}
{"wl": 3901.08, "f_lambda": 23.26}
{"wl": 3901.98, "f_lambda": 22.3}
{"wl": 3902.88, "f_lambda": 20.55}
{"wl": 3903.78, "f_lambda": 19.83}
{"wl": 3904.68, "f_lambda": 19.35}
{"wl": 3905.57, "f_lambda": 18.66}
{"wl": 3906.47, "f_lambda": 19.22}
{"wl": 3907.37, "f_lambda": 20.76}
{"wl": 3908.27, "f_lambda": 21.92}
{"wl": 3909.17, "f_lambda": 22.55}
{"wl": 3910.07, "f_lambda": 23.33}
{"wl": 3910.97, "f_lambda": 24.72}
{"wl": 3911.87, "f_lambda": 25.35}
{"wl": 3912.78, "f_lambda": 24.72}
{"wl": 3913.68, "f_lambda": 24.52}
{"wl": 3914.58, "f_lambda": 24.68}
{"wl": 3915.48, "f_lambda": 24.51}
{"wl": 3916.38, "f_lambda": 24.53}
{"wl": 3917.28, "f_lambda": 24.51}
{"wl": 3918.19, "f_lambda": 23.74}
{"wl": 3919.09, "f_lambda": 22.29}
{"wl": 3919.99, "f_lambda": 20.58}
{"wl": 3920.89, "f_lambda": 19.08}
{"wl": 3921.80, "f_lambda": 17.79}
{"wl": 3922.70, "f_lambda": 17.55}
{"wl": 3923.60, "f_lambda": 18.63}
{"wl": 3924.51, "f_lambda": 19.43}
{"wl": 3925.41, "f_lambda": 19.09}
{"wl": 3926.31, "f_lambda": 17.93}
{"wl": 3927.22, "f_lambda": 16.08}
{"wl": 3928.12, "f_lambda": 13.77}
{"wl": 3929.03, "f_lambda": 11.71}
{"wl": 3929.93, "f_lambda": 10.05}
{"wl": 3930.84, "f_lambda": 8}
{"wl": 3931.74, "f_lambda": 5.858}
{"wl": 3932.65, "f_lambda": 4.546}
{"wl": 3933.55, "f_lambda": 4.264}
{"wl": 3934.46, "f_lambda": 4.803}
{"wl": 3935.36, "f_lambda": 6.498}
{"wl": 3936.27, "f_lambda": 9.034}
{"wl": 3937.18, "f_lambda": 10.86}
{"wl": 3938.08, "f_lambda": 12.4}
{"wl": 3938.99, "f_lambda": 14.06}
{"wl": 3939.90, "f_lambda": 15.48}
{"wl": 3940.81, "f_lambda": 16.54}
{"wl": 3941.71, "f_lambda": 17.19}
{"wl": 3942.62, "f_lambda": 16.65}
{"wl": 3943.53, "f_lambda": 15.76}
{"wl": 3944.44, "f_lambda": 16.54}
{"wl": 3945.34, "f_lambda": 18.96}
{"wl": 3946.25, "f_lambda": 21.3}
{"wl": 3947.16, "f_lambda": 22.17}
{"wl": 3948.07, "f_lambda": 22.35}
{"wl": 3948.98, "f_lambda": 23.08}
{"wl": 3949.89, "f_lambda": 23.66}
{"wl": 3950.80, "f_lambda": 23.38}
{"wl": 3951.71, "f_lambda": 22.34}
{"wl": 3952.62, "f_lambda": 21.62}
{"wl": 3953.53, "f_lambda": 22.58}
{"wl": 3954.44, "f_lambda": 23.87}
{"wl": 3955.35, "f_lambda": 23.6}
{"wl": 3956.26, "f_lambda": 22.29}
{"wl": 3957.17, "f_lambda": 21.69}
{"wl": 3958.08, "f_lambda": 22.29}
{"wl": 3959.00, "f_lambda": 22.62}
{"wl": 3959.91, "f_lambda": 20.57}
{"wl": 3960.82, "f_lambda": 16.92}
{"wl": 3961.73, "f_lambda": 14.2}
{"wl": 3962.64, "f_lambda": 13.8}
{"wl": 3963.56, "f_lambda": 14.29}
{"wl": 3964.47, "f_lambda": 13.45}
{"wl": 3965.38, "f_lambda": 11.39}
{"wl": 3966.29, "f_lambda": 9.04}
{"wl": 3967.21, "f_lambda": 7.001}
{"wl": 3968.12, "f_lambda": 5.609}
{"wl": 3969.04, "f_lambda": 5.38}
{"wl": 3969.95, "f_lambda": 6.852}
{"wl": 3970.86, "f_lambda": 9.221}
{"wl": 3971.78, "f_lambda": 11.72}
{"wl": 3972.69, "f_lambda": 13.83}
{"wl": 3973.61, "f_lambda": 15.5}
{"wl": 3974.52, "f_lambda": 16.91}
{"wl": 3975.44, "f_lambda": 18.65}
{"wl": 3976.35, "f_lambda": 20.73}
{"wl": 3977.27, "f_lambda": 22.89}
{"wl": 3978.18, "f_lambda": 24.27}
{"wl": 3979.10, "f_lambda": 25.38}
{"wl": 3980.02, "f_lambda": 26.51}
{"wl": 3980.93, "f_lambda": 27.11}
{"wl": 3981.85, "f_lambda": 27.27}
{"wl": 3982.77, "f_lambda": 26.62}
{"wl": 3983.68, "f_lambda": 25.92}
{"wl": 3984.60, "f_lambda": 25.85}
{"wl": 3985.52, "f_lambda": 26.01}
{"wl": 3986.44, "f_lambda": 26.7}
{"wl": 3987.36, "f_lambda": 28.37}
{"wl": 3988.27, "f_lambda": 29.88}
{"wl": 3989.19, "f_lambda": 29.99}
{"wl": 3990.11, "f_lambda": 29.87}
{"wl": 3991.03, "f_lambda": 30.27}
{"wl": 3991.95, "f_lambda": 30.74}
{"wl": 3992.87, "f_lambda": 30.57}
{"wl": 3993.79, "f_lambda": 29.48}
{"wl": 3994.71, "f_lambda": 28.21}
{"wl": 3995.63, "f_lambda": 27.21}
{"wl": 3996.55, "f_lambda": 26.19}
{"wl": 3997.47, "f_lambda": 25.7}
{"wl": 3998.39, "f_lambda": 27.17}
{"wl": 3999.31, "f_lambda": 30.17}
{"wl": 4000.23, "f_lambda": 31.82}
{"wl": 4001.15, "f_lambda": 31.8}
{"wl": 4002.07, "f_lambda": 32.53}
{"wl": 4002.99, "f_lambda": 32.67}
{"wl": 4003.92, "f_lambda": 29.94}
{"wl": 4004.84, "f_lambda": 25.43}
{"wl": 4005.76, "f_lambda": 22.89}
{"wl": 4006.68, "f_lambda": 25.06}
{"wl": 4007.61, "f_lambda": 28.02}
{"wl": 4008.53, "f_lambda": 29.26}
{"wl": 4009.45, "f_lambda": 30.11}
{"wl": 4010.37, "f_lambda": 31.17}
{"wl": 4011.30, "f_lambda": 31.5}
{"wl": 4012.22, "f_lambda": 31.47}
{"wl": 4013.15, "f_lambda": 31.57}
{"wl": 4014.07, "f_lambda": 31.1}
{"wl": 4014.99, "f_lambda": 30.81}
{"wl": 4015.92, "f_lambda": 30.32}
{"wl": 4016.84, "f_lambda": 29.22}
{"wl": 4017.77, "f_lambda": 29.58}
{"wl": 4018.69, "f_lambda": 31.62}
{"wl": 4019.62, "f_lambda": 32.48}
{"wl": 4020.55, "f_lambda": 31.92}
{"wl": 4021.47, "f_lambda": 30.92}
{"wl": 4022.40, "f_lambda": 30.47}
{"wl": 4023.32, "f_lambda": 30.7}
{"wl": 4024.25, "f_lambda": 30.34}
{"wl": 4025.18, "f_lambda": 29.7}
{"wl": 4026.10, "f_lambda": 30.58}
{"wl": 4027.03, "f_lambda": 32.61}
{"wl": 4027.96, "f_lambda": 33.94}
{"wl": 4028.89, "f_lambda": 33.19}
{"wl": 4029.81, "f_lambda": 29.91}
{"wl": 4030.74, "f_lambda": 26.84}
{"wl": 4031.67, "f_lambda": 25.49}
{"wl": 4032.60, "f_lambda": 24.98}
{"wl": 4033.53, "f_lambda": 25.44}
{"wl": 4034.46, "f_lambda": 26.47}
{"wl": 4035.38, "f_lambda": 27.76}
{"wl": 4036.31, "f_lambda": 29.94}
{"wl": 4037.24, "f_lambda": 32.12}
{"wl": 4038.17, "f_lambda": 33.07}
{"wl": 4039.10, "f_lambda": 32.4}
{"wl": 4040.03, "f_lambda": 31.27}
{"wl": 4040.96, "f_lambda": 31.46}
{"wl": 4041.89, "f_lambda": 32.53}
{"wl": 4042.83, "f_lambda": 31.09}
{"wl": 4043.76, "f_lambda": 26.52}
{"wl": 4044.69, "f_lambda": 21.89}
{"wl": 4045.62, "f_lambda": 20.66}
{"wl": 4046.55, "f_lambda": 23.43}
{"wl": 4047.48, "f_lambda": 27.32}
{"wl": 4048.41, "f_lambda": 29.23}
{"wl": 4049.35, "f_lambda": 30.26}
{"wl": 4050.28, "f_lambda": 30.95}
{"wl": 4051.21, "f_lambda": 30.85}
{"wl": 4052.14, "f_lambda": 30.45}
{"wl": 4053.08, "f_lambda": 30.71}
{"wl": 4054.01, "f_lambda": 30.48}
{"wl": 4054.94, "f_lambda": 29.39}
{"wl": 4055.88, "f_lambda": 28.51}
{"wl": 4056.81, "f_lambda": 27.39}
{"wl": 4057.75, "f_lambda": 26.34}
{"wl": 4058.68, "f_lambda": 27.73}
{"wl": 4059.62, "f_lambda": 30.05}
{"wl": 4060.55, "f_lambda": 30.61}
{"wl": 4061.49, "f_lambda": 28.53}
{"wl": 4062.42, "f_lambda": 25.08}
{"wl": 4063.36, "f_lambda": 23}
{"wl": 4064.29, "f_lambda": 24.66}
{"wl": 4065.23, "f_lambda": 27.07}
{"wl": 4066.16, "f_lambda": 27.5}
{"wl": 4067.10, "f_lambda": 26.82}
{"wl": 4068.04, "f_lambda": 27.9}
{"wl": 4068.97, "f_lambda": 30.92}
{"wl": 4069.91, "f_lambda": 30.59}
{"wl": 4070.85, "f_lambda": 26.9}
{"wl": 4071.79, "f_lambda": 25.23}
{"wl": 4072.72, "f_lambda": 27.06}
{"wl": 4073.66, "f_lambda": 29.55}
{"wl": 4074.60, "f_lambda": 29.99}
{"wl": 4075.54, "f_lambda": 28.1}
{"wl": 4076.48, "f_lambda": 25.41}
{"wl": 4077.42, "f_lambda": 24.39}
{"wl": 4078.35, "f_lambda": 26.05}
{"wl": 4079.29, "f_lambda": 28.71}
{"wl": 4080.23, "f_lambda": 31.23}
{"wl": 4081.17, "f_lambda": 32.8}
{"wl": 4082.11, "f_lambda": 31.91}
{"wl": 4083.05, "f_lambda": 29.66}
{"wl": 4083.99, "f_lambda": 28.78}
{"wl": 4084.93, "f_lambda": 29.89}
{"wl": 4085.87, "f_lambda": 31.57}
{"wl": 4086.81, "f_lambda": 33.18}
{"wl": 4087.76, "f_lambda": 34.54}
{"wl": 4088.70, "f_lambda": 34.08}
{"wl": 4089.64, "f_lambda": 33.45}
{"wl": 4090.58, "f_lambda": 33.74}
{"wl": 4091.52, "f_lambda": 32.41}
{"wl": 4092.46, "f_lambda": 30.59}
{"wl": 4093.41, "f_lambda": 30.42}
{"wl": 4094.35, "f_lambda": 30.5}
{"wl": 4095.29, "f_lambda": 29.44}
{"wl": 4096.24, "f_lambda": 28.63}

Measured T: 1.9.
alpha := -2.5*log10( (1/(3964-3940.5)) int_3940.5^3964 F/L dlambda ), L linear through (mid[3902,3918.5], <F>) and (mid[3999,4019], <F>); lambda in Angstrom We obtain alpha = 0.27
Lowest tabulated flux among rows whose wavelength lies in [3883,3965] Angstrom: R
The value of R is 4.264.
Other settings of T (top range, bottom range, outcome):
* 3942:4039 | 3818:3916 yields 1.65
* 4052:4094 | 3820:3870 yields 2.48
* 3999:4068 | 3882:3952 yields 1.69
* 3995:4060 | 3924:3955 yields 1.95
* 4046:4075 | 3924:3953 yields 1.97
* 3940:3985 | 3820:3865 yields 1.54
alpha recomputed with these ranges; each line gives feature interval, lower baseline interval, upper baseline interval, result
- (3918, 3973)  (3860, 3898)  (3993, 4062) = 0.38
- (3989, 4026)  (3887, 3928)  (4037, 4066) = -0.14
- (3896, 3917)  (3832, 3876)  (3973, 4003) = -0.18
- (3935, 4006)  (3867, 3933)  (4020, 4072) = 0.12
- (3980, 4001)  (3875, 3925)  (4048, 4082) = -0.15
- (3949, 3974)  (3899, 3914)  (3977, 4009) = 0.49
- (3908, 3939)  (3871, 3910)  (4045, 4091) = 0.19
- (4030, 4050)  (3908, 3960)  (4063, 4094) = -0.07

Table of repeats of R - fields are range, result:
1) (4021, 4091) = 20.66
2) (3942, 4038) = 5.38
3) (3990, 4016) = 22.89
